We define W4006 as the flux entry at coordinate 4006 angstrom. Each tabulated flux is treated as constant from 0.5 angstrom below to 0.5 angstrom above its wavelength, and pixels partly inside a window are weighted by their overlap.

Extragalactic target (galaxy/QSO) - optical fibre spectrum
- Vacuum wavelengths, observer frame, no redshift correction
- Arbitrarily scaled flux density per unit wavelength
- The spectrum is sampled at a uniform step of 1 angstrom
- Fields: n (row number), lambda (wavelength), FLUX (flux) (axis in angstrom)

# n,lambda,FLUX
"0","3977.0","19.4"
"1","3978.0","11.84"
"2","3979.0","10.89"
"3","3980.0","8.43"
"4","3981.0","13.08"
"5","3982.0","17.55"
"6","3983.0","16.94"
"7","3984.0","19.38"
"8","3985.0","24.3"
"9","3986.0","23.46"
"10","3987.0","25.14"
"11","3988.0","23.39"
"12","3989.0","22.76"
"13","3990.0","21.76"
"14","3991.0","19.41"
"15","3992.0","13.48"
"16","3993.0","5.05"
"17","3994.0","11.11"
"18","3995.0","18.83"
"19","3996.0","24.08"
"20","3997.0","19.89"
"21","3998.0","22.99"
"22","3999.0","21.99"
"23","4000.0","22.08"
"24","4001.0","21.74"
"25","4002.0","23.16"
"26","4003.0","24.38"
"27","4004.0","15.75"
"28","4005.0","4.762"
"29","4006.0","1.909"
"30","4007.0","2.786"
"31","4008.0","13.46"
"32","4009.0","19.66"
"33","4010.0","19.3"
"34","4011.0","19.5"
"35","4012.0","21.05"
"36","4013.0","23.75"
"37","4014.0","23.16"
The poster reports 1.909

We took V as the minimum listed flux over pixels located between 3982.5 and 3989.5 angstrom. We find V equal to 16.94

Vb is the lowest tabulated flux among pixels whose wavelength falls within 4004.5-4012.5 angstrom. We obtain 1.909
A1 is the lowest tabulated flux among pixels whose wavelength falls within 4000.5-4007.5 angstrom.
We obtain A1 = 1.909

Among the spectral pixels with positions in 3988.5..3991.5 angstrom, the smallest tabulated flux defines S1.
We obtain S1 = 19.41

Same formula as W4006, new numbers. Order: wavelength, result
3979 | 10.89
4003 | 24.38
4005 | 4.762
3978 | 11.84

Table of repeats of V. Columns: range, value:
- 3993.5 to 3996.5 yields 11.11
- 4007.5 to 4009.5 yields 13.46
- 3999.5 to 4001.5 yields 21.74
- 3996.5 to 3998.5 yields 19.89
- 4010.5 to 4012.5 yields 19.5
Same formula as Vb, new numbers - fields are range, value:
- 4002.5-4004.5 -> 15.75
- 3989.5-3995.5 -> 5.05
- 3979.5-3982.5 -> 8.43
